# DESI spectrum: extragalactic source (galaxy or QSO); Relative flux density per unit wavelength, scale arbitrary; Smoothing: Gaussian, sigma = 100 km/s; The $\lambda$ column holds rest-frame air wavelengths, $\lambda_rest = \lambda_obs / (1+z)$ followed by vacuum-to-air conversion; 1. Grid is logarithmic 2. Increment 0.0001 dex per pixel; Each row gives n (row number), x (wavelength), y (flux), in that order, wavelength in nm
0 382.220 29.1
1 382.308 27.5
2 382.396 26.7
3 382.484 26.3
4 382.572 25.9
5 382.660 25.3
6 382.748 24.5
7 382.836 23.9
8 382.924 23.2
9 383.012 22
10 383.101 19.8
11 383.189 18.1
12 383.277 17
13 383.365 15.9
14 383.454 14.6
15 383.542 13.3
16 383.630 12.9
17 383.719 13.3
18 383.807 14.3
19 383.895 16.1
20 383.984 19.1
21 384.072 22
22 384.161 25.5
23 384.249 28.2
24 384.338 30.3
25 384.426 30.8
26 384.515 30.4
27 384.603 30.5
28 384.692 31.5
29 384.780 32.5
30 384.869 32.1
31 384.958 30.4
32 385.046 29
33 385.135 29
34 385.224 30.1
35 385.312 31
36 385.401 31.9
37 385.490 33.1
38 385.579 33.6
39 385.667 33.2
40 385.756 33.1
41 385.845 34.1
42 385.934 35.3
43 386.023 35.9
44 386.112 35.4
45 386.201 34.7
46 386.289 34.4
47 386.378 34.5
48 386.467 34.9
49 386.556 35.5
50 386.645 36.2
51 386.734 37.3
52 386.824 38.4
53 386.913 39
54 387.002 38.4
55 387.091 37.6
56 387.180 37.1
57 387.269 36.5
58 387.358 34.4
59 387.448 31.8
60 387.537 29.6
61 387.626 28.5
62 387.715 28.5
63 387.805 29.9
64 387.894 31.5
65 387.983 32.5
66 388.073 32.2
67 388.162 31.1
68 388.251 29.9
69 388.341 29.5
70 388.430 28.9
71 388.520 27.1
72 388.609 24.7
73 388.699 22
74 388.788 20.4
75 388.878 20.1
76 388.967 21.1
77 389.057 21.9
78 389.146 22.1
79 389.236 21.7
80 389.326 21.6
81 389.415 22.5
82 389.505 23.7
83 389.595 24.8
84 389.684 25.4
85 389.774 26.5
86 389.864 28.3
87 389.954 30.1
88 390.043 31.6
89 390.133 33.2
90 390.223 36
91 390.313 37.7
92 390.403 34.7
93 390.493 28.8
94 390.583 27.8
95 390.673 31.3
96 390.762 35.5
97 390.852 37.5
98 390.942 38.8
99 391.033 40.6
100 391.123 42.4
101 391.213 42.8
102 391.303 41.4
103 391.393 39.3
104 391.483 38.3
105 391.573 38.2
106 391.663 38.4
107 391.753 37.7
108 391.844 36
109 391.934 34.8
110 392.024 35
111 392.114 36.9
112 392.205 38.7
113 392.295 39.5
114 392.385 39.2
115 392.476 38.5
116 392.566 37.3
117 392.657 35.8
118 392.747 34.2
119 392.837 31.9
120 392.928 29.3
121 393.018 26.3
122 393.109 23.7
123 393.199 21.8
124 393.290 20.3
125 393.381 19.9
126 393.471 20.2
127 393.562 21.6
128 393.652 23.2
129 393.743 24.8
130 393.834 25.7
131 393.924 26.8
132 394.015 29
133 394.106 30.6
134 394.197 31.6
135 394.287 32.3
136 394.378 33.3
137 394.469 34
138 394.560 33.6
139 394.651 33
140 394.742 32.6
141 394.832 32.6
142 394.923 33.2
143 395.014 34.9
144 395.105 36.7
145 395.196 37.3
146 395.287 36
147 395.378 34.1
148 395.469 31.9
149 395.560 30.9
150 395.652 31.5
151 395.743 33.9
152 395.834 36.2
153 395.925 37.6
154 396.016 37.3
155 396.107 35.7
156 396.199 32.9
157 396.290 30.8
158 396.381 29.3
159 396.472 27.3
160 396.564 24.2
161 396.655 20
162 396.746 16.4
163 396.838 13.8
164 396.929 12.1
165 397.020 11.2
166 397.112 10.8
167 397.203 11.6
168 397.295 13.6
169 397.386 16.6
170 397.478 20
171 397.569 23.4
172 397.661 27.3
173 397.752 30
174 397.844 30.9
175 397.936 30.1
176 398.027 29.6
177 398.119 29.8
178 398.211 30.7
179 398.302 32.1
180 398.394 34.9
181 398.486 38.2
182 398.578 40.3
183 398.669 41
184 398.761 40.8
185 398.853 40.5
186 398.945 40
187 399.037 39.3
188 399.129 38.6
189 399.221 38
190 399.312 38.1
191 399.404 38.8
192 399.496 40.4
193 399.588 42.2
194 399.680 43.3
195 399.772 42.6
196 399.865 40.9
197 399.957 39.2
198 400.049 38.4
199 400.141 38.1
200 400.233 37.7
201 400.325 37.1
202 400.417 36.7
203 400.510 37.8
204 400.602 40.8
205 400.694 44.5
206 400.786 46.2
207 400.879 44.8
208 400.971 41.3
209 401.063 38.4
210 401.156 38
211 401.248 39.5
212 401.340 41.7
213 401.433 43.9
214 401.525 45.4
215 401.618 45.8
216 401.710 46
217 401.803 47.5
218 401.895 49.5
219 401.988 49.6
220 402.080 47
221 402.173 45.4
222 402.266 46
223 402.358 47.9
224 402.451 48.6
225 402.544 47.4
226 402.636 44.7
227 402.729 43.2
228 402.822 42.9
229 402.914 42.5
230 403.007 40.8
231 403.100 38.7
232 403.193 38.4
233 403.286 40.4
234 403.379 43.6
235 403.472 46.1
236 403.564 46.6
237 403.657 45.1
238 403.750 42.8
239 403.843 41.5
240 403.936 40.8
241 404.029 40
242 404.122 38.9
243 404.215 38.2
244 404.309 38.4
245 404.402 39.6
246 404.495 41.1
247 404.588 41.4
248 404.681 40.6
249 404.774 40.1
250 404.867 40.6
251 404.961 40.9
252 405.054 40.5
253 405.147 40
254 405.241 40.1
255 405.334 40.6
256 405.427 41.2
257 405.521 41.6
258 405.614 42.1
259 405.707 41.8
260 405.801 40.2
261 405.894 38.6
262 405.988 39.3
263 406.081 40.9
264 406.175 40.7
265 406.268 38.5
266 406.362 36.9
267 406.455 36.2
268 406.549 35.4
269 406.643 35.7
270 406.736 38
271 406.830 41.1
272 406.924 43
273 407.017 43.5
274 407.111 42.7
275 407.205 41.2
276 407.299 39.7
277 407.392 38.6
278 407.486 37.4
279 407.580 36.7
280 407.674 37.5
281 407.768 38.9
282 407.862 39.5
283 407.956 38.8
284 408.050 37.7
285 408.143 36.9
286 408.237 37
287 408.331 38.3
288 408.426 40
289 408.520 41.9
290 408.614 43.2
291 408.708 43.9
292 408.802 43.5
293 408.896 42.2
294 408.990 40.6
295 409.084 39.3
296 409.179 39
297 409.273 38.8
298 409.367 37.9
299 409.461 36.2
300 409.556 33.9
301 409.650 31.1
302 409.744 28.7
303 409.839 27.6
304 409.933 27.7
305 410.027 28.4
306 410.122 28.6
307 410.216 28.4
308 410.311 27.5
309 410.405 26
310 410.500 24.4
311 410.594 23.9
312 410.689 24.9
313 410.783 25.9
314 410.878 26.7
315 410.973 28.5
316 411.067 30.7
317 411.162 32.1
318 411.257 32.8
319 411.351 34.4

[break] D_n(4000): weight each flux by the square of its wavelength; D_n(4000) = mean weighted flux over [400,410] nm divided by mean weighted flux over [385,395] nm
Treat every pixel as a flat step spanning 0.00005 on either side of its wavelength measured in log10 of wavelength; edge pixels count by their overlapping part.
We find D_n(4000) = 1.4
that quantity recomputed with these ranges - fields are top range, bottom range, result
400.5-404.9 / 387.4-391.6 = 1.52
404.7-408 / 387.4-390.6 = 1.56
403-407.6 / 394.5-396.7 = 1.30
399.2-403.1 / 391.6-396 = 1.38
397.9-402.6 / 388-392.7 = 1.34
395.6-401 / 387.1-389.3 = 1.22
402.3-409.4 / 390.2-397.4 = 1.40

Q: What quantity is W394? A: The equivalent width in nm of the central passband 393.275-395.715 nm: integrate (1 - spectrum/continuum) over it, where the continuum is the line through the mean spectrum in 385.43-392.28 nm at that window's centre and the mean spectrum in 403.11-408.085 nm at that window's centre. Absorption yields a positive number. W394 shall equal 0.34 nm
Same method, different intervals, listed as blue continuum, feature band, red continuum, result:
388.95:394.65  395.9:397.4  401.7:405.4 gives 0.566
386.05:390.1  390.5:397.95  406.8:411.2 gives 0.239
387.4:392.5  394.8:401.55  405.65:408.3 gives 0.331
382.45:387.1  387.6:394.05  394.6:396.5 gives 0.175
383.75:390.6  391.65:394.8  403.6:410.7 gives 0.126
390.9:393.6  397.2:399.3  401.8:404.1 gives 0.428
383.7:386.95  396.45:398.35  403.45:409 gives 0.753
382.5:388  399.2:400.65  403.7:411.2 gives -0.214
